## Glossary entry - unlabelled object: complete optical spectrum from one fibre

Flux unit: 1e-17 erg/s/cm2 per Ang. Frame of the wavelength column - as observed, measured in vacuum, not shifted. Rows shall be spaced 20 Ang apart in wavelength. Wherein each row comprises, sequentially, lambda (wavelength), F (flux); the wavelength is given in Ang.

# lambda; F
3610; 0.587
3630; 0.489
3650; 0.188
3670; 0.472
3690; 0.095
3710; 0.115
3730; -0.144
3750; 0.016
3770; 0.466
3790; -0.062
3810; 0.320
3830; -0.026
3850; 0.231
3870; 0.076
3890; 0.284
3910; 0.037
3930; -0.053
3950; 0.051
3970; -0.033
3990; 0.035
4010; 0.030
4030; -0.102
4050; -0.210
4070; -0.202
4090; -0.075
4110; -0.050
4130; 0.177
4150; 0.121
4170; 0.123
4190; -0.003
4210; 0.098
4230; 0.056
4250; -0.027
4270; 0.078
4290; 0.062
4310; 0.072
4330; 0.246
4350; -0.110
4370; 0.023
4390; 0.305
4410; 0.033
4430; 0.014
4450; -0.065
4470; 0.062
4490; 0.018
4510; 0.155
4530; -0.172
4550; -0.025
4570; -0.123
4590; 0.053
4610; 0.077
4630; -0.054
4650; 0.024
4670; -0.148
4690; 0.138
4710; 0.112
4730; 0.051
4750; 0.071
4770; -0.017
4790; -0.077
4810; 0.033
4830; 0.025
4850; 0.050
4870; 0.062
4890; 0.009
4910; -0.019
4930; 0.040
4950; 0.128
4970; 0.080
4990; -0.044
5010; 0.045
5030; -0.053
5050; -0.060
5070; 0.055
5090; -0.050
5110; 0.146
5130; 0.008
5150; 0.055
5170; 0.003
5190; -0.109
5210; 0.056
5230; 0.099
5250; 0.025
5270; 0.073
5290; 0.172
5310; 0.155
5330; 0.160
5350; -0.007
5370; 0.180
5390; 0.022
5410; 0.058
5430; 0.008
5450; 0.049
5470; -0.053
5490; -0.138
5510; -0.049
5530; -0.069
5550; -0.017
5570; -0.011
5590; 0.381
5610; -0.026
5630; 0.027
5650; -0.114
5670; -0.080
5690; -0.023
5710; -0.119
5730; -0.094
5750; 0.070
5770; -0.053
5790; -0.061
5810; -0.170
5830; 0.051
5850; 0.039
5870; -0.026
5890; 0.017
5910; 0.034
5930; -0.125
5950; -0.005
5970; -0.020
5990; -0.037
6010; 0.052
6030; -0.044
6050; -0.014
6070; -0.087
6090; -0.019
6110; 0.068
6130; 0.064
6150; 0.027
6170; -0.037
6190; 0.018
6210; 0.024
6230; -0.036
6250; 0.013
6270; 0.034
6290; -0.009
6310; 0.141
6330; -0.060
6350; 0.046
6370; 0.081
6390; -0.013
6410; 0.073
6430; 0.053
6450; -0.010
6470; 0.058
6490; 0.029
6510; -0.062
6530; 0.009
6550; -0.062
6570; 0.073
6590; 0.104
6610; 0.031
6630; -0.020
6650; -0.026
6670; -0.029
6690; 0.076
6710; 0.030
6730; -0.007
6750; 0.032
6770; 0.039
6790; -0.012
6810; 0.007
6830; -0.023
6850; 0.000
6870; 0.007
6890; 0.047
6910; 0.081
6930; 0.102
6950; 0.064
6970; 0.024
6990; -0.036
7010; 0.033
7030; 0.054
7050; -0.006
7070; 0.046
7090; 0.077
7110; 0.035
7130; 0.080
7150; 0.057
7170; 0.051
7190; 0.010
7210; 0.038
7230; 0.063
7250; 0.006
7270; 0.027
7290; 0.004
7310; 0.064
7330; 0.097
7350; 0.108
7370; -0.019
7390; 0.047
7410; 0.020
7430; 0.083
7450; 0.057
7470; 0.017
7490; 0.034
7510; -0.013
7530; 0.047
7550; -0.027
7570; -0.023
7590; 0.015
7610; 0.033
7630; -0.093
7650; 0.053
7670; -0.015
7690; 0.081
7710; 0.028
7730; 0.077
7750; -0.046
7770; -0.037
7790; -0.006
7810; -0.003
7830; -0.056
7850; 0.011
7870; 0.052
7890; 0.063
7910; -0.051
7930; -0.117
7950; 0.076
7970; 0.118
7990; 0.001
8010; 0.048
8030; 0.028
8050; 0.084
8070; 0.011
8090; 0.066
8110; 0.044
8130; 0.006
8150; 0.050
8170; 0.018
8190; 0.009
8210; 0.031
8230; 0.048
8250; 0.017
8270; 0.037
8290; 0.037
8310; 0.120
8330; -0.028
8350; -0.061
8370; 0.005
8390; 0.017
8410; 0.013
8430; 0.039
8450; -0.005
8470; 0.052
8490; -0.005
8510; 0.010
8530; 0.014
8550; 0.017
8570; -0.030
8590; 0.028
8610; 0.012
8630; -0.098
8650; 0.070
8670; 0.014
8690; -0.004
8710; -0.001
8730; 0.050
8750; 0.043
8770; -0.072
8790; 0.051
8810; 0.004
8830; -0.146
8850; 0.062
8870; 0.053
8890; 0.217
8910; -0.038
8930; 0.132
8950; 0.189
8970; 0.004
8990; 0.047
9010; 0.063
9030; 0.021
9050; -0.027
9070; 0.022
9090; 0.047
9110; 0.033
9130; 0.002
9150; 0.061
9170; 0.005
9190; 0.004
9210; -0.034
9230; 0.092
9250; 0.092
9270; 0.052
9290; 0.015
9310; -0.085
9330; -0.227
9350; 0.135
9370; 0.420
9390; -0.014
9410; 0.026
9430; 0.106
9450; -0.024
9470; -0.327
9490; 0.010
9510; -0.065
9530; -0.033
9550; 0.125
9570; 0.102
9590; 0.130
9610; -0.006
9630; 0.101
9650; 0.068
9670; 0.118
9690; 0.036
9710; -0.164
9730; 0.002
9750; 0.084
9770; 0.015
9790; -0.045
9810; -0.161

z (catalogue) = 1.40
